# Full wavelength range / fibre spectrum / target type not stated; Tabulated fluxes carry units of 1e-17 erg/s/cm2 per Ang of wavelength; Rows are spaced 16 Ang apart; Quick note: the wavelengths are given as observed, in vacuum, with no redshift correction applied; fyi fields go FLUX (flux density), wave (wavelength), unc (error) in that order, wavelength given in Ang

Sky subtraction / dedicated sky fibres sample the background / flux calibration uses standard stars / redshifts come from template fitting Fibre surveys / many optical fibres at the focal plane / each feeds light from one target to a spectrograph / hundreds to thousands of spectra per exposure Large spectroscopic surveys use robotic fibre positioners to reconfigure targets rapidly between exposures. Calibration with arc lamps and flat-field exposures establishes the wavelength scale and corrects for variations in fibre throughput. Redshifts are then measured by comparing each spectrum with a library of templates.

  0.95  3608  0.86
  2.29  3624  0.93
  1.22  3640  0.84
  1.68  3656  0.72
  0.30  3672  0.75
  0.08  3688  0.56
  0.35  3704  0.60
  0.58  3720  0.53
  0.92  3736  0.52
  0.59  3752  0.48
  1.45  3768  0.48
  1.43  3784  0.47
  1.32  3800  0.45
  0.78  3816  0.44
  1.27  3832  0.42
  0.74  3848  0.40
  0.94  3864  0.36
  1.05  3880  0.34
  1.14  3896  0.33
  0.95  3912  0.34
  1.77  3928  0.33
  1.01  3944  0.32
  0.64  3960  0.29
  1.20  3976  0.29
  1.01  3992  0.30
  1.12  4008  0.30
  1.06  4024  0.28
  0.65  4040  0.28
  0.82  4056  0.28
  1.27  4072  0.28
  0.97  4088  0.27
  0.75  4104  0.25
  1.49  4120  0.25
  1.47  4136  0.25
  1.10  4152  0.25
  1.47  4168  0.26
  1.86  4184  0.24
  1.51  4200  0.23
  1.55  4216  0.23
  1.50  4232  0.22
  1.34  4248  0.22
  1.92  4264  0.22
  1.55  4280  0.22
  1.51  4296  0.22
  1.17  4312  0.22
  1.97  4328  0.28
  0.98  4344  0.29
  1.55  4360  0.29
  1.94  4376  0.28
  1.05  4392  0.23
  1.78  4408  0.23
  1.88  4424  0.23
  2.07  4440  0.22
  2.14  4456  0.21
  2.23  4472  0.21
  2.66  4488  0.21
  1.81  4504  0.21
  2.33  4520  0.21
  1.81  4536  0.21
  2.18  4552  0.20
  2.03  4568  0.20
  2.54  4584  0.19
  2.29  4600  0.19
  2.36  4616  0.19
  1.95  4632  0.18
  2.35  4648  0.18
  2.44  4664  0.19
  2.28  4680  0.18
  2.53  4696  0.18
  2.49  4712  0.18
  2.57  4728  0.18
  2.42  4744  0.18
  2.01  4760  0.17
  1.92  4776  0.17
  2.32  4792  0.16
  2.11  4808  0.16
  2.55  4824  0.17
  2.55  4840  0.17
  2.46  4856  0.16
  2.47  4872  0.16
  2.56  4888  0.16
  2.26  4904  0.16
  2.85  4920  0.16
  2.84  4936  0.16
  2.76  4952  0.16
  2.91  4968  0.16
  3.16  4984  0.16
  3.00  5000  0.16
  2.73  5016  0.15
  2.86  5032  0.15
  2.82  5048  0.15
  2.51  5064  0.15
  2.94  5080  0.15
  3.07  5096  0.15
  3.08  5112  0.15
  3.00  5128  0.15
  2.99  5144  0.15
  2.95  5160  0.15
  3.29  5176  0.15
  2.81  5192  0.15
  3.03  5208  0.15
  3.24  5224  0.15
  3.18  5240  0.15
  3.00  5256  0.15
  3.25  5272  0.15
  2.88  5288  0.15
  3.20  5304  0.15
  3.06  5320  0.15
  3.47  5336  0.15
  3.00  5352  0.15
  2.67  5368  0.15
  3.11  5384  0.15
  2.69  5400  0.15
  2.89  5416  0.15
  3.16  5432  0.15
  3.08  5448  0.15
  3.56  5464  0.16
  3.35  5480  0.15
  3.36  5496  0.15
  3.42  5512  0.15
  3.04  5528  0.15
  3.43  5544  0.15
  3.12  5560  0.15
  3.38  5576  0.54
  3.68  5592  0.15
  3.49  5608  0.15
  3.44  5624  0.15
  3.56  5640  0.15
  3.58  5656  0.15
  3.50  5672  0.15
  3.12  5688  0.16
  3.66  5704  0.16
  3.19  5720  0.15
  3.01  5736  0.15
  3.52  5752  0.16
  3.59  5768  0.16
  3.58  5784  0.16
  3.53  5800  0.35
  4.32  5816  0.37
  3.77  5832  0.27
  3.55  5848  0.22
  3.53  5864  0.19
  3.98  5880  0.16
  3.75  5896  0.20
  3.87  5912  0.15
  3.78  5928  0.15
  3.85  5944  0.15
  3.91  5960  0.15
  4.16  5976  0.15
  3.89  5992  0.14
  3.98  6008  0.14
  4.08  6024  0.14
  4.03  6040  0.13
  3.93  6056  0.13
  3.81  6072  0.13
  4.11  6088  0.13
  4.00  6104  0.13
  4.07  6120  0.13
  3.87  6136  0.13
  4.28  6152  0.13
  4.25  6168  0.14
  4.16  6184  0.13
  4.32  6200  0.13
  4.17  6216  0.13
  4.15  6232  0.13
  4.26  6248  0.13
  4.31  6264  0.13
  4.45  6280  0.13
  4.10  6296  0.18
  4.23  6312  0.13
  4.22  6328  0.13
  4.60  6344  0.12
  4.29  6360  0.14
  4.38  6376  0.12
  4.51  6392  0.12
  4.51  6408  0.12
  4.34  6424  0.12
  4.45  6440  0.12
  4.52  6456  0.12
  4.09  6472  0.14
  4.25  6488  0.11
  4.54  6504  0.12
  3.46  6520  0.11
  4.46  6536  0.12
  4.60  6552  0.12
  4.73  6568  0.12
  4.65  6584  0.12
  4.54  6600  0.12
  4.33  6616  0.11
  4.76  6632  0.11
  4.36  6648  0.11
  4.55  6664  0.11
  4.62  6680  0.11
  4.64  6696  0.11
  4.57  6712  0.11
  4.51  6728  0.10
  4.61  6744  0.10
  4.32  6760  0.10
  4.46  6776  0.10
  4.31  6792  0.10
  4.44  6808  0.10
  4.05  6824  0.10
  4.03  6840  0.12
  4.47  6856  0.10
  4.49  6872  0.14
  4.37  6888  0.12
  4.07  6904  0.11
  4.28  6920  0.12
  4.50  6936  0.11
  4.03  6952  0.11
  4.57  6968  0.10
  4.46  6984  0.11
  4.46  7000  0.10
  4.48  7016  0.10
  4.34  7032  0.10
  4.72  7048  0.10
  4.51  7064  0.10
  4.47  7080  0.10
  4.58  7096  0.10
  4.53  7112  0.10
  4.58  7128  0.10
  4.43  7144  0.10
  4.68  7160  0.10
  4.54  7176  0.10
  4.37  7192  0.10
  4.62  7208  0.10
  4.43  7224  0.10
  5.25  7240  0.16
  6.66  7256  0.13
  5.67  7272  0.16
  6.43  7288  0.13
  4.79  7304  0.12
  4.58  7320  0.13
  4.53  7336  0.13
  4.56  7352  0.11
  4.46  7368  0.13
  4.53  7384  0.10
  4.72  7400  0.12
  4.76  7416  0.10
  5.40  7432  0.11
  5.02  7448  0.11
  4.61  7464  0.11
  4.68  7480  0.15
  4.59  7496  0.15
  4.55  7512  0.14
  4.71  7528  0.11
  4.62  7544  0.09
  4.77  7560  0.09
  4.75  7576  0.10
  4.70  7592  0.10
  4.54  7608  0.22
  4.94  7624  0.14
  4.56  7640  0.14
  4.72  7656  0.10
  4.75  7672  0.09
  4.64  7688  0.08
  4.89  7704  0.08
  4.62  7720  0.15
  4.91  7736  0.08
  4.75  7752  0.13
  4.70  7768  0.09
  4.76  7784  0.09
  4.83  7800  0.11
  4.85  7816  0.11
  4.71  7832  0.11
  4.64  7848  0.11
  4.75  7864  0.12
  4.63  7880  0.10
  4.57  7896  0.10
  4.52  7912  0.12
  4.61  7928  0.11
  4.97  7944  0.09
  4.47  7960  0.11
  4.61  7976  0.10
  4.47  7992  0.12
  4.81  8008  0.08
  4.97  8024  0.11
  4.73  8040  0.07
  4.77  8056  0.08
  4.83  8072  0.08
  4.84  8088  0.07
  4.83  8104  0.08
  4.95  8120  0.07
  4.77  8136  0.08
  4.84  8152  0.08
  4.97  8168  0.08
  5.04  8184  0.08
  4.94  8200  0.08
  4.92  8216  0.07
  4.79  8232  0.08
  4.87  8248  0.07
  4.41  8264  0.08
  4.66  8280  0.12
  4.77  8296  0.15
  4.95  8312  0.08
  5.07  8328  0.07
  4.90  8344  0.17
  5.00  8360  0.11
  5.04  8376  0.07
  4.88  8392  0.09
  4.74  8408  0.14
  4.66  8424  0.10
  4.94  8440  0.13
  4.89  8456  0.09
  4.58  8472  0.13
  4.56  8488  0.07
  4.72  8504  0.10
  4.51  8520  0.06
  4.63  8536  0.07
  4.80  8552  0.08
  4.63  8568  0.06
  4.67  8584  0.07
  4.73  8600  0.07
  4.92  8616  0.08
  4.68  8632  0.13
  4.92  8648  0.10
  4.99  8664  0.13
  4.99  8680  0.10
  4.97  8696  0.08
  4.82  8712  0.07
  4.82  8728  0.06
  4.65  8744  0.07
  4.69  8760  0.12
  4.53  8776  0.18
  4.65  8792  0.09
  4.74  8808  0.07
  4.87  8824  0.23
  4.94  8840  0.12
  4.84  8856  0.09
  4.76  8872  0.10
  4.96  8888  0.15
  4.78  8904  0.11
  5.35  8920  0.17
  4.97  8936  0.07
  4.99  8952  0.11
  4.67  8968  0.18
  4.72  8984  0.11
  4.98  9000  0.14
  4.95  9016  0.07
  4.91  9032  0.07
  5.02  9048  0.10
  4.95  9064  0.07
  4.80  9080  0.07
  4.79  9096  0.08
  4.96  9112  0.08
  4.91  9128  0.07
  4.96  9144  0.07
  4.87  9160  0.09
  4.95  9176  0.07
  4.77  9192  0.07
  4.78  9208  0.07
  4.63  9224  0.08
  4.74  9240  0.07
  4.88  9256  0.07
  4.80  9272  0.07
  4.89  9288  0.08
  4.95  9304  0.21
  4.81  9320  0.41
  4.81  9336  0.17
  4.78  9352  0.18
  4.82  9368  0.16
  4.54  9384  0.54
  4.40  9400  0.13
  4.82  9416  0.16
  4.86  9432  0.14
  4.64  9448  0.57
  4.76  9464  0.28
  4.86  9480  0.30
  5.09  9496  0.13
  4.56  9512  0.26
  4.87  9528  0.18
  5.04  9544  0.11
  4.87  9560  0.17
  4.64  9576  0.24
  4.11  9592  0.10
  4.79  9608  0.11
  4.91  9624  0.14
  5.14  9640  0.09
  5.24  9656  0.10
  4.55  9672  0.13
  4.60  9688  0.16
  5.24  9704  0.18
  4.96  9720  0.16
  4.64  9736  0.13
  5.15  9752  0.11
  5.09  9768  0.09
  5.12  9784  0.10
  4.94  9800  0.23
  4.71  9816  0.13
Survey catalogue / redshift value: 0.106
